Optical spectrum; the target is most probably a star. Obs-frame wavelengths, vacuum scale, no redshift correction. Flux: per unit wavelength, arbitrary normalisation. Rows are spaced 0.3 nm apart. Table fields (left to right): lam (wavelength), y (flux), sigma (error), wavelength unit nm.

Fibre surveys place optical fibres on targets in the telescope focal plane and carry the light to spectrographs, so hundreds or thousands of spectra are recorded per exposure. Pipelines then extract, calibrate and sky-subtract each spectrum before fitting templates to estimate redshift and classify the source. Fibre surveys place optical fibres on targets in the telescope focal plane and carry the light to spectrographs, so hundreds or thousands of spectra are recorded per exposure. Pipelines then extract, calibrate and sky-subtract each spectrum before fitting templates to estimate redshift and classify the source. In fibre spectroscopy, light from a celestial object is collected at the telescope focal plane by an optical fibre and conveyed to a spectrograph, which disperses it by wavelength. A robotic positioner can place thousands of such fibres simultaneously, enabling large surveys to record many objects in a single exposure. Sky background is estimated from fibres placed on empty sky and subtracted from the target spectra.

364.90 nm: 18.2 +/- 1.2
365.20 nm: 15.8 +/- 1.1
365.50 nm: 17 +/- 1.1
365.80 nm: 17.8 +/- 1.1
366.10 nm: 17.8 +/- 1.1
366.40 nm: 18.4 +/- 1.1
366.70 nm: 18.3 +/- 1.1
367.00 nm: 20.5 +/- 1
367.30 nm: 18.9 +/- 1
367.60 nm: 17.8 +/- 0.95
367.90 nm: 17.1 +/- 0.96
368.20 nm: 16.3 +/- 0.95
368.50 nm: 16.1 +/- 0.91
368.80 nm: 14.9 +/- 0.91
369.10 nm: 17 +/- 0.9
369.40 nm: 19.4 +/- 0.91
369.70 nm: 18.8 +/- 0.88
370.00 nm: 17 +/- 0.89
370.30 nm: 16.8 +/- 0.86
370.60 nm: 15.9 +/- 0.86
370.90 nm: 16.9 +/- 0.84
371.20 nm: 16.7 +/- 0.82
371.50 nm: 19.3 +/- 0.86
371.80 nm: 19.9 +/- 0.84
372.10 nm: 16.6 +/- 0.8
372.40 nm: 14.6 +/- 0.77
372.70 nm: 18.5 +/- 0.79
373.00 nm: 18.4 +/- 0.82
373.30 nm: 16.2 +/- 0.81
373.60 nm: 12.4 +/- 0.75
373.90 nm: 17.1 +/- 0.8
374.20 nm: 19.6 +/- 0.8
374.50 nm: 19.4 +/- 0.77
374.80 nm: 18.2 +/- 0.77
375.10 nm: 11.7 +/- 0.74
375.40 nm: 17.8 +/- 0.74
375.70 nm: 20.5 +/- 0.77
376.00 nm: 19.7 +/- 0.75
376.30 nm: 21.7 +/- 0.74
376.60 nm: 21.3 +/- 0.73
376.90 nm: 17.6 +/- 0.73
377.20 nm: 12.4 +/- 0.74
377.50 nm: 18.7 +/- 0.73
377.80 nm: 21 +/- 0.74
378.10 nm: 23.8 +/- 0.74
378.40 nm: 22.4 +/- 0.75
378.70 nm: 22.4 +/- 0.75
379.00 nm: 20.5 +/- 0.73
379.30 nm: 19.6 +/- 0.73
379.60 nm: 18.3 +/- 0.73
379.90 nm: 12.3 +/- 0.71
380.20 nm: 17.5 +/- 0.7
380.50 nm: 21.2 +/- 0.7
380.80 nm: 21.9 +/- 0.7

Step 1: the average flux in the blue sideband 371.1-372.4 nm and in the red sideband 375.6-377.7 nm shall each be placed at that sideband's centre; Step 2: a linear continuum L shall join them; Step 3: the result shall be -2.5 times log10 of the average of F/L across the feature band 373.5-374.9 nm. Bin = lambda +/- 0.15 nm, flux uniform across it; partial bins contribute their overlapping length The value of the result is 0.05 mag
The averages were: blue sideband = 17.8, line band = 17.5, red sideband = 18.9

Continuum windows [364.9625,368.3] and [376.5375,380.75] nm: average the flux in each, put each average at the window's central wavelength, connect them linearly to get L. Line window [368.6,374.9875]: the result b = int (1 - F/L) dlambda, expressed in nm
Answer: 0.40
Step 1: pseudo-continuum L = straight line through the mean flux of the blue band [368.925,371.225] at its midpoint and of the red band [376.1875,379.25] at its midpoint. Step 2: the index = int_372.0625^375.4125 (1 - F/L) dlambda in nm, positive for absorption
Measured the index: 0.359 nm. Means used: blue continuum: 17.3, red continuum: 20.1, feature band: 16.7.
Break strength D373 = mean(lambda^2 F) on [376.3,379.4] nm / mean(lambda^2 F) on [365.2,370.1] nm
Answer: 1.20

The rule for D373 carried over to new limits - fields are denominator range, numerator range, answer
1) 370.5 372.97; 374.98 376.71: 1.11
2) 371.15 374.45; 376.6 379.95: 1.15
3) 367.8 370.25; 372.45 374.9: 1.04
